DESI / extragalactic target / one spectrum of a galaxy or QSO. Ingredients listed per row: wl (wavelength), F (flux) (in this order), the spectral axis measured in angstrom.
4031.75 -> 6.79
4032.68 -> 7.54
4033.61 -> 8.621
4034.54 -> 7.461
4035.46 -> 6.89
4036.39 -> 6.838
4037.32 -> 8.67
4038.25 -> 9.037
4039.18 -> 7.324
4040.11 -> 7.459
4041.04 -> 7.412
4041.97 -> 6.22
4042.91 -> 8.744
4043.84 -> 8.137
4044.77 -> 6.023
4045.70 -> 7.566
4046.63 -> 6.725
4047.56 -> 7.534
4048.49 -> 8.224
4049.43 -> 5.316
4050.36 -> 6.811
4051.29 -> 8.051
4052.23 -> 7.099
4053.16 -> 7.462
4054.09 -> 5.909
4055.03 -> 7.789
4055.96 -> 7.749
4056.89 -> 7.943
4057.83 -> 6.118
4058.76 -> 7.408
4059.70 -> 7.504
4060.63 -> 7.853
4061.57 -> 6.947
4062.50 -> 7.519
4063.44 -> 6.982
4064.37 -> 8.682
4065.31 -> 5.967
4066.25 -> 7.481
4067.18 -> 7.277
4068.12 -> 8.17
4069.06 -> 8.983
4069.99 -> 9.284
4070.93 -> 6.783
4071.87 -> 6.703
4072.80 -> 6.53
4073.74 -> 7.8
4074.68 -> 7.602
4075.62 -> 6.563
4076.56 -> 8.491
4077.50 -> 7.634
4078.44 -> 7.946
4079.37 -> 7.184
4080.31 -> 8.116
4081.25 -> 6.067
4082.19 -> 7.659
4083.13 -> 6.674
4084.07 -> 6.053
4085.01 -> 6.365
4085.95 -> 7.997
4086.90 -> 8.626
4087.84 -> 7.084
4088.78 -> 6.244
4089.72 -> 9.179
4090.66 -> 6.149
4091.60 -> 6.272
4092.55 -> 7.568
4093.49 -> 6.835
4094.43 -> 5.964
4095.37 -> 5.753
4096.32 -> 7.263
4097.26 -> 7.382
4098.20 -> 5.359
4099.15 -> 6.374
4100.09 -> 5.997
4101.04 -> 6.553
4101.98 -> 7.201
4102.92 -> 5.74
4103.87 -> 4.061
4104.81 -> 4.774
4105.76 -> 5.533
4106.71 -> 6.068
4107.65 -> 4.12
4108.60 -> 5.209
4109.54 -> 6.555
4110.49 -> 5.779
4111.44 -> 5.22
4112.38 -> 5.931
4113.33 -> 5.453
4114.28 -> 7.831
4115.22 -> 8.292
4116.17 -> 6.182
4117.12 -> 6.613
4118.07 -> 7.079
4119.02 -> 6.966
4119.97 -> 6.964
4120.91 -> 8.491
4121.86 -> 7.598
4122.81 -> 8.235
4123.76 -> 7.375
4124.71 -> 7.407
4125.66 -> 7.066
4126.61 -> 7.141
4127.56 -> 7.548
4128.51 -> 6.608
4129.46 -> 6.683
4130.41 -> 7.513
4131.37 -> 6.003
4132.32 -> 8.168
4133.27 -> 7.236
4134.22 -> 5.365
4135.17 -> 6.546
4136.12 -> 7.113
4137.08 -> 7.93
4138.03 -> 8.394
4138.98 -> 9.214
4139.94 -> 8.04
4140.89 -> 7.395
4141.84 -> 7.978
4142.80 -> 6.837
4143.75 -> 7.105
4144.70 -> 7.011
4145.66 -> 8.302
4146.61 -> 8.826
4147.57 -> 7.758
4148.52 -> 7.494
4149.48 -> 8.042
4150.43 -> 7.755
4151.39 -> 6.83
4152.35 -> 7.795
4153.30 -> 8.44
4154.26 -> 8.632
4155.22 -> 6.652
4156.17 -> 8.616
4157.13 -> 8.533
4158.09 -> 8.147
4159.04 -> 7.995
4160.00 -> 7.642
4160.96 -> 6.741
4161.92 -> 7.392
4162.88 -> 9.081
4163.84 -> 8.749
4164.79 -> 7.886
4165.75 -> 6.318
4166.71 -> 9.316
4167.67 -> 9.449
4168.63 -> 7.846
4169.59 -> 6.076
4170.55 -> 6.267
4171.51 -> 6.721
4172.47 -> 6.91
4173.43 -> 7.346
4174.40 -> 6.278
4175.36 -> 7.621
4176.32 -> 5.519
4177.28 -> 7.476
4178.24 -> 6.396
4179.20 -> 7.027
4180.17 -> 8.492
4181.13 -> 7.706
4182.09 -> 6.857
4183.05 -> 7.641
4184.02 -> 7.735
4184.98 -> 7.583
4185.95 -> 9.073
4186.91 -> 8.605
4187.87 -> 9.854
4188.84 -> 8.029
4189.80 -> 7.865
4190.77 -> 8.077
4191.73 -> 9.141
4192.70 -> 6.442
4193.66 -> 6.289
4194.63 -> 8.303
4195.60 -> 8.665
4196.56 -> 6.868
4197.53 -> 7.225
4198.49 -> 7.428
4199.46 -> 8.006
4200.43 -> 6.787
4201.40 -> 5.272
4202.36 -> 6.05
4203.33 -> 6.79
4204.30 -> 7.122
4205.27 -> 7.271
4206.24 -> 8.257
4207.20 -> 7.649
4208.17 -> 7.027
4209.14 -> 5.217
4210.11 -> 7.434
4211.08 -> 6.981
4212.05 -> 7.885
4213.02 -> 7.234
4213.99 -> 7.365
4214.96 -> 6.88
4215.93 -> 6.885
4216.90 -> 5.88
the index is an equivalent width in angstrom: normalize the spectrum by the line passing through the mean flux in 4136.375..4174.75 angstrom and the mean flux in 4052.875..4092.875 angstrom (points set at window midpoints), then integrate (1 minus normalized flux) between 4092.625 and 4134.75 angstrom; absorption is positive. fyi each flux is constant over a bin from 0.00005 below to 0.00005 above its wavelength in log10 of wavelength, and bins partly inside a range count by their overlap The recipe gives 5.6 angstrom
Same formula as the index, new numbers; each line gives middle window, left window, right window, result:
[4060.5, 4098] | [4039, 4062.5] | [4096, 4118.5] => -3.36 angstrom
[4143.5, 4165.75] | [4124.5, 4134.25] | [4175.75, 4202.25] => -1.87 angstrom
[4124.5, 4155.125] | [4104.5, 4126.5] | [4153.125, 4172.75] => -1.28 angstrom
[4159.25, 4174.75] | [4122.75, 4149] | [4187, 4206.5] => -0.12 angstrom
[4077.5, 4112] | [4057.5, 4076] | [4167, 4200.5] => 4.49 angstrom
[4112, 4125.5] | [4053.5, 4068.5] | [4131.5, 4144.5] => 0.43 angstrom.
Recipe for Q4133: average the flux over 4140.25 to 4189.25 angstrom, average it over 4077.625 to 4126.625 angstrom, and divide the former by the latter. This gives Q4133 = 1.15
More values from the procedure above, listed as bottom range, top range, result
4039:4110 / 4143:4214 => 1.08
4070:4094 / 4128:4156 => 1.04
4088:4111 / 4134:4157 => 1.25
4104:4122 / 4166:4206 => 1.18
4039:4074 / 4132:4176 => 1.04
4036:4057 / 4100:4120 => 0.82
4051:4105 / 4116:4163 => 1.06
